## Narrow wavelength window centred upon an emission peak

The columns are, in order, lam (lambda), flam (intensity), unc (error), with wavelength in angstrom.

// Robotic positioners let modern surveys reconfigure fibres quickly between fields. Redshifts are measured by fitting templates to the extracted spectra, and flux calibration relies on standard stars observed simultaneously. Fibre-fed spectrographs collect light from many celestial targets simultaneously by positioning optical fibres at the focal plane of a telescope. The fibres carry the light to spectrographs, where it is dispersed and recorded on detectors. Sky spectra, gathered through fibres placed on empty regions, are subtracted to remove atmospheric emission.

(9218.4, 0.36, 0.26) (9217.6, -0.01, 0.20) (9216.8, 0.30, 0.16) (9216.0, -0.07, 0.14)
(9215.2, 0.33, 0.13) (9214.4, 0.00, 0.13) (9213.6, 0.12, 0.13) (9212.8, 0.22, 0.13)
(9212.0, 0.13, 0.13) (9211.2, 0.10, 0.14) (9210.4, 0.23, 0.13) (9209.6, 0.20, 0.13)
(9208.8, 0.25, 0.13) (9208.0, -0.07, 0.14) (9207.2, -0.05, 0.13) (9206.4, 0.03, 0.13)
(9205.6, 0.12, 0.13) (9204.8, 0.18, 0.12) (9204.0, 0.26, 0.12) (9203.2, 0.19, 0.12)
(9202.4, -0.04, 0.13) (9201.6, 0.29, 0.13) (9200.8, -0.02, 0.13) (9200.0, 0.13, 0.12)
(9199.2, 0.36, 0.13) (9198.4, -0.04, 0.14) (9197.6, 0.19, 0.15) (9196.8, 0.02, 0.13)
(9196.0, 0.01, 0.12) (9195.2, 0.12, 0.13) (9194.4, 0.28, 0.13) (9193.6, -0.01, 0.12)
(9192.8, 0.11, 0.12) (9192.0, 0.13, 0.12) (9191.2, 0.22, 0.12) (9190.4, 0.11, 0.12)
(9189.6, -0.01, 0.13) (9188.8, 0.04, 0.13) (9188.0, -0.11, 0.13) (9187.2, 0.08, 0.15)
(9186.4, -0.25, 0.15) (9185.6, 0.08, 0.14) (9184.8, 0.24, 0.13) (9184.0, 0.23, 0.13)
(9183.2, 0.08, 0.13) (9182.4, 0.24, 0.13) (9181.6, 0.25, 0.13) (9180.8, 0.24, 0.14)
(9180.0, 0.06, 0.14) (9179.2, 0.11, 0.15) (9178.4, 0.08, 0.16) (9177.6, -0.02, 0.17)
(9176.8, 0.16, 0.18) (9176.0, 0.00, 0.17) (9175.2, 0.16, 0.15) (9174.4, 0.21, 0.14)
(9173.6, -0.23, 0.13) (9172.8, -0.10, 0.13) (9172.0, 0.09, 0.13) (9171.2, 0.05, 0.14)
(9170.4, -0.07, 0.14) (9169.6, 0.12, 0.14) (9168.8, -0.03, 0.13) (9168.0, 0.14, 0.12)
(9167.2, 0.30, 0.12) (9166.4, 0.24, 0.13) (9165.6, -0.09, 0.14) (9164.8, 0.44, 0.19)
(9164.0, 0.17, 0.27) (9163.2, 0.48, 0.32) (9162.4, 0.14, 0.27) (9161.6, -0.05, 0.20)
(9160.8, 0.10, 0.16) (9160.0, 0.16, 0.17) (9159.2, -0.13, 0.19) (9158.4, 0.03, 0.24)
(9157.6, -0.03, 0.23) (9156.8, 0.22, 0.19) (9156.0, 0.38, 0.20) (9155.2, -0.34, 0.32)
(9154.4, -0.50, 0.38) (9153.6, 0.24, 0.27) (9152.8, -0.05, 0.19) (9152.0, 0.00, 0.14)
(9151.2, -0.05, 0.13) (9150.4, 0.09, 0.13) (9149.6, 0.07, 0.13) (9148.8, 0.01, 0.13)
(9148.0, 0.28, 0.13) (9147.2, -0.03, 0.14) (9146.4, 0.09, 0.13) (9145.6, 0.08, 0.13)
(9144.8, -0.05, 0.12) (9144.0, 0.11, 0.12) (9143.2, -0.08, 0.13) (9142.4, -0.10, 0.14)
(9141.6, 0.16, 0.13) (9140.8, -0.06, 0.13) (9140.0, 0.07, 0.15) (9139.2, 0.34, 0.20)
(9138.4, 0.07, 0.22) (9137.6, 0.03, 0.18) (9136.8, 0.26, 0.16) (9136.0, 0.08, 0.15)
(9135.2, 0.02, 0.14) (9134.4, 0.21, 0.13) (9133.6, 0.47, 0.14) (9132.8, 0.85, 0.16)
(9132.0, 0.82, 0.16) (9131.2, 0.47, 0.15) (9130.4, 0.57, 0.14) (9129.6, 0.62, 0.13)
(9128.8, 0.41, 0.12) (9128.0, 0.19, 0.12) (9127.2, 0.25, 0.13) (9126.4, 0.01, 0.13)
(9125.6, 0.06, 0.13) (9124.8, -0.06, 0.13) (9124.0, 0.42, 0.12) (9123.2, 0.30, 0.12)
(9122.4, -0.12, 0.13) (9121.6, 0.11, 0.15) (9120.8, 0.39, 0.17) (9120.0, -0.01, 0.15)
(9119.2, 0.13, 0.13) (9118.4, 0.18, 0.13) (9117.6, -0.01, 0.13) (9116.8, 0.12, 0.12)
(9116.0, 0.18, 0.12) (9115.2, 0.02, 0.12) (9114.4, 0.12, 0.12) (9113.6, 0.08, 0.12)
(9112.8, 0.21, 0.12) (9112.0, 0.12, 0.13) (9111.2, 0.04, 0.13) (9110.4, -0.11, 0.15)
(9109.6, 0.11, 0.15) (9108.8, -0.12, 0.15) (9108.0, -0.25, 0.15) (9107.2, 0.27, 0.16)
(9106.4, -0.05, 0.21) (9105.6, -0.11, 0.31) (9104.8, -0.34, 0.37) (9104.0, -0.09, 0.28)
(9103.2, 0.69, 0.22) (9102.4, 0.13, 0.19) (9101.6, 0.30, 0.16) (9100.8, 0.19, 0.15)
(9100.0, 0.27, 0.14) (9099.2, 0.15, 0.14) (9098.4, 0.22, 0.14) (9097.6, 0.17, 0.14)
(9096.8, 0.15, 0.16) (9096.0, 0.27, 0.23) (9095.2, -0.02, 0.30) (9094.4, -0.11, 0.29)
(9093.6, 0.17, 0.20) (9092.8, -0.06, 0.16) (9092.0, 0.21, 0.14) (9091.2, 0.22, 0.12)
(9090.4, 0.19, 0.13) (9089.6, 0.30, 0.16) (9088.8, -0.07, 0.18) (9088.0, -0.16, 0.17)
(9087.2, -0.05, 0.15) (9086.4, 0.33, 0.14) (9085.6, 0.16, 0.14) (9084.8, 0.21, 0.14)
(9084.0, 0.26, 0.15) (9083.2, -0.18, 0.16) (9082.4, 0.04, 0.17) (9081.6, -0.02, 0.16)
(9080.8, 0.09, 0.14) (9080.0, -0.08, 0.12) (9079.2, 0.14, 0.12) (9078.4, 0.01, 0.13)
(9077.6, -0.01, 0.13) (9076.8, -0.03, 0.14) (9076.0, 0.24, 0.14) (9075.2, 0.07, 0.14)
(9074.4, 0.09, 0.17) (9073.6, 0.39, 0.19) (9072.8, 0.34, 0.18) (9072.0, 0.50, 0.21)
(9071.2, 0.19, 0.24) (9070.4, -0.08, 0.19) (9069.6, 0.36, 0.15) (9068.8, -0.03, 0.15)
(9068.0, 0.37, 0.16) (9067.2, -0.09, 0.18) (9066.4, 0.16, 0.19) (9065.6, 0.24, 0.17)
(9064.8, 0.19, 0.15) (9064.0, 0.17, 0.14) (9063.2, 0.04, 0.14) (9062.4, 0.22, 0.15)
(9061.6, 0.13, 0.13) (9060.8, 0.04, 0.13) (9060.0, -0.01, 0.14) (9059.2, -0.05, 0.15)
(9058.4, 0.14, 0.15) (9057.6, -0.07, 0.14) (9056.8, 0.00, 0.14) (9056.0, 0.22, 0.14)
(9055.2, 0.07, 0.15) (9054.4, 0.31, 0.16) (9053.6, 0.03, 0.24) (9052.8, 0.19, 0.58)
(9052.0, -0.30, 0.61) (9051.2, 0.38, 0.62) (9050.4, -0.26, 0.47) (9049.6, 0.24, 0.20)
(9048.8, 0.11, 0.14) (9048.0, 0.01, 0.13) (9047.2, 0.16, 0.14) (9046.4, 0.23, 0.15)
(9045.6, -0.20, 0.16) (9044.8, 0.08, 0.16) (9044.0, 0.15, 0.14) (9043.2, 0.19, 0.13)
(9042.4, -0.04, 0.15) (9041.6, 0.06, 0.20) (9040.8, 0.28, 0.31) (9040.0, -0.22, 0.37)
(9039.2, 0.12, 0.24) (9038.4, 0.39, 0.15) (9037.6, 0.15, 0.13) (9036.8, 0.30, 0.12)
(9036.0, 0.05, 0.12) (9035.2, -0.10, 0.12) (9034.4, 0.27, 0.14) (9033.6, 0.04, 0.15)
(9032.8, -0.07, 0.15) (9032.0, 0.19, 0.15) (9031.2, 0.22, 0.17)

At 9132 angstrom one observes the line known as H-beta 4861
